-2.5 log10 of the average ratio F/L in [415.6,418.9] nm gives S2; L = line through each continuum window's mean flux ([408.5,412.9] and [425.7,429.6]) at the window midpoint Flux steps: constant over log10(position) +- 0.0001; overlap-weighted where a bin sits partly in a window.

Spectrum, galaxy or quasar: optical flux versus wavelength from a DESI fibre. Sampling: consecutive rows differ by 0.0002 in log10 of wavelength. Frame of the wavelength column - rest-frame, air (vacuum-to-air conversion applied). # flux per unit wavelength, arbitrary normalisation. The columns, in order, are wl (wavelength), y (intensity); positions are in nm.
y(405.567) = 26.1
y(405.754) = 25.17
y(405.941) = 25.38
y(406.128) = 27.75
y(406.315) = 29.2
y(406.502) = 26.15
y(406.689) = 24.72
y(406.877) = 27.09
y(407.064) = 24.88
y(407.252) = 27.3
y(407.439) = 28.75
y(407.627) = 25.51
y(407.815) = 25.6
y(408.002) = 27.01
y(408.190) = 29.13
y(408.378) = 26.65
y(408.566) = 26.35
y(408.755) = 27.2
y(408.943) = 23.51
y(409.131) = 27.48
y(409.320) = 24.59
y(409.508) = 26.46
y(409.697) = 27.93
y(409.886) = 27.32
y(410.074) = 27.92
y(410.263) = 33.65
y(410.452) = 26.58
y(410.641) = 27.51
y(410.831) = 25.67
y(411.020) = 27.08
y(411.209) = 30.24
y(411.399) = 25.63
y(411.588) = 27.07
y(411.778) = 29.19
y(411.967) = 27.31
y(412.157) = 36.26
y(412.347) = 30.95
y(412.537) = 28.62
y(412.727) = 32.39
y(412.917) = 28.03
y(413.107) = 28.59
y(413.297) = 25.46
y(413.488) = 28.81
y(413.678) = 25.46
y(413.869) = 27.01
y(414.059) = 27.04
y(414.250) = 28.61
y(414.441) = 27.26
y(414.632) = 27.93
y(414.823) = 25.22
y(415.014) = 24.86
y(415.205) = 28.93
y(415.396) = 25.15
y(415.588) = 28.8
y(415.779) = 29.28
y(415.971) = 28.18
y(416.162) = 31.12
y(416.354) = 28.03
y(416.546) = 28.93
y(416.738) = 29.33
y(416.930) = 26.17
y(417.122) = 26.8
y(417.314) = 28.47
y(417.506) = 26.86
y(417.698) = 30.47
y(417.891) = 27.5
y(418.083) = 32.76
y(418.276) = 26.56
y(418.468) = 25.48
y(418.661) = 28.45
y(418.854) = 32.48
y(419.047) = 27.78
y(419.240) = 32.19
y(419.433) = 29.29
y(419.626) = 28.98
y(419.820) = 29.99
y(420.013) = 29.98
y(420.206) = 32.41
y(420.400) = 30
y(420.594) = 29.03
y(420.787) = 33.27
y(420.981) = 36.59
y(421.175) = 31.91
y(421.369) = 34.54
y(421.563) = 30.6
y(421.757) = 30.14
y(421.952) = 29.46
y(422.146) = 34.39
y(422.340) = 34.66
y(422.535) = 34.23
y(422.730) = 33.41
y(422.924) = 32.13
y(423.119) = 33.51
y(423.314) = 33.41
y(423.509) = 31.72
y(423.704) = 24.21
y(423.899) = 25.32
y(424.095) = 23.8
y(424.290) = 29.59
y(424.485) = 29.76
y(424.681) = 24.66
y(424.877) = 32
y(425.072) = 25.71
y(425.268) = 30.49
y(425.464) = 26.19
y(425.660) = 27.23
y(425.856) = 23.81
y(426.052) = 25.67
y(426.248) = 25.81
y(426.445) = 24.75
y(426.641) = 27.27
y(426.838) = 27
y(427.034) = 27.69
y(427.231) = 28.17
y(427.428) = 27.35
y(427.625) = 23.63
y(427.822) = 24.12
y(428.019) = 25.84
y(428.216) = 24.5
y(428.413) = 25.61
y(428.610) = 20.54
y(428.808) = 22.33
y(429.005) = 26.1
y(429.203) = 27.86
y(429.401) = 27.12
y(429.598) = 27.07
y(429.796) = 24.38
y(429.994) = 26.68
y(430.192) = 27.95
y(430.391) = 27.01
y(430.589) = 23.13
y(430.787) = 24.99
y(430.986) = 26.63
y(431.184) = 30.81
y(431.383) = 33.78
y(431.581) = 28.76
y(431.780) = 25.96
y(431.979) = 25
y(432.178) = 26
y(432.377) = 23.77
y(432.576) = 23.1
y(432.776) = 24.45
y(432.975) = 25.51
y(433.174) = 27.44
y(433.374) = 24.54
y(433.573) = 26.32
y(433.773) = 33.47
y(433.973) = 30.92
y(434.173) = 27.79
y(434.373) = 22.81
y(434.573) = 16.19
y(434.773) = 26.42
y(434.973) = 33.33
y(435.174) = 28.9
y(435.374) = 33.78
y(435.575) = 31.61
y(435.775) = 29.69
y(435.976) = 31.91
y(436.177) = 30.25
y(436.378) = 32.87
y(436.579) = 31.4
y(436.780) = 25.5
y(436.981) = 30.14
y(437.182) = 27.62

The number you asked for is -0.06 mag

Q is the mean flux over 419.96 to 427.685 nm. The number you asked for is 29.4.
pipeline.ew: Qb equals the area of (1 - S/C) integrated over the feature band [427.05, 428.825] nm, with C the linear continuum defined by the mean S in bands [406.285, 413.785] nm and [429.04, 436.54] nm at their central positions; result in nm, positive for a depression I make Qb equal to 0.17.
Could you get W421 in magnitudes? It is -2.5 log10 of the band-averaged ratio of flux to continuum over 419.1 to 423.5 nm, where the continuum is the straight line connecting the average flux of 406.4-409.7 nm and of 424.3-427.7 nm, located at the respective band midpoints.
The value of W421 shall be -0.19 mag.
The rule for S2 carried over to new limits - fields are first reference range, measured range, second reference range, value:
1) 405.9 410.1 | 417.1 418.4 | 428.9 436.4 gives -0.061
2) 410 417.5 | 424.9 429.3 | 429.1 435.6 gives 0.059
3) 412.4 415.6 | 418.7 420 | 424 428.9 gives -0.118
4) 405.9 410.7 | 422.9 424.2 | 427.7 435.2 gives -0.098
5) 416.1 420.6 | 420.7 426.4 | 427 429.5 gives -0.102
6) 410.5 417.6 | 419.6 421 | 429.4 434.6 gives -0.134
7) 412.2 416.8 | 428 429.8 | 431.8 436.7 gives 0.112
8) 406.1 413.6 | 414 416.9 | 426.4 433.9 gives -0.023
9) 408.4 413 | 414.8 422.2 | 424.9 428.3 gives -0.088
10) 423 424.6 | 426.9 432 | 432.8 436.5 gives 0.094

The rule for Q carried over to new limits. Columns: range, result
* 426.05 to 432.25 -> 26.2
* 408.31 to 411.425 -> 27.2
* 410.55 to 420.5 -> 28.5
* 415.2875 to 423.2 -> 30.2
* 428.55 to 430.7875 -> 25.5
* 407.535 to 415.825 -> 27.7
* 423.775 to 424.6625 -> 26.8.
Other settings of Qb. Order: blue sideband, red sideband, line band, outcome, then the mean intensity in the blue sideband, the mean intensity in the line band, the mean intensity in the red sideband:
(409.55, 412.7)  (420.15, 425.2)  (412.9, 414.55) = 0.10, 28.7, 27.3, 30.8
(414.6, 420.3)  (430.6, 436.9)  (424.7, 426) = 0.04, 28.6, 27.3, 27.8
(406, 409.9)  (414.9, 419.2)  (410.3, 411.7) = -0.01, 26.7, 27.4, 28.3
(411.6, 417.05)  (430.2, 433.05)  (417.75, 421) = -0.27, 28.3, 30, 26.4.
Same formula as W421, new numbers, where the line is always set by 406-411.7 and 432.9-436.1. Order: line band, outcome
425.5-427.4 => 0.06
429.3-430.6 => 0.06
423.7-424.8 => 0.05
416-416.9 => -0.06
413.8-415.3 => 0.01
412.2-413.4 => -0.08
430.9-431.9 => -0.04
